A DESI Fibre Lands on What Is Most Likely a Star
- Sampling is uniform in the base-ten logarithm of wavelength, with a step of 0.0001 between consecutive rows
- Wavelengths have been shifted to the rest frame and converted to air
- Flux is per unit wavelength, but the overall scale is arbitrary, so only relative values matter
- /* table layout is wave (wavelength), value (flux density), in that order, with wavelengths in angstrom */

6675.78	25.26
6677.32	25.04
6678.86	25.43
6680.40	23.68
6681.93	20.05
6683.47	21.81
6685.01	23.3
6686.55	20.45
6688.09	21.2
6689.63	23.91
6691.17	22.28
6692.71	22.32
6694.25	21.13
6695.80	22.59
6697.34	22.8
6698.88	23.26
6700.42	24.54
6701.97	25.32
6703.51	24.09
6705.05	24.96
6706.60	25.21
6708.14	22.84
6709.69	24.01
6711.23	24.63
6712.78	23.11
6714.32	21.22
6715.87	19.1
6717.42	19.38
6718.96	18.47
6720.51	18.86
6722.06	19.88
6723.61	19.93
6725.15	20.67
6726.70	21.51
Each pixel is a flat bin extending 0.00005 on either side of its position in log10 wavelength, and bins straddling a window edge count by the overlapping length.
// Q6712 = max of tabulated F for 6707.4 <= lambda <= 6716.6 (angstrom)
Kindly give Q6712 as 24.63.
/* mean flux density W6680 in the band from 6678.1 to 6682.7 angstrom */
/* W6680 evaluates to 23.1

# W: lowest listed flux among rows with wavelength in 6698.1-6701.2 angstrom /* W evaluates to 23.26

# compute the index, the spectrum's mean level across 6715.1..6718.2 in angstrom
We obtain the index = 19.3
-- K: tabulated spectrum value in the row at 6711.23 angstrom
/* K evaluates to 24.63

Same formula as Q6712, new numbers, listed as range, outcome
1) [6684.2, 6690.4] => 23.91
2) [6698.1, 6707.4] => 25.32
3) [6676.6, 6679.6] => 25.43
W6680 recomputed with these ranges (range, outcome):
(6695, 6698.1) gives 22.6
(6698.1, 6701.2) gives 23.9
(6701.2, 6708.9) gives 24.5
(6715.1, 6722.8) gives 19.1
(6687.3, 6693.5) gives 22.4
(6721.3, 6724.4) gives 20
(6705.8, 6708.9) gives 24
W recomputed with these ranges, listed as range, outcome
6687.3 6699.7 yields 21.13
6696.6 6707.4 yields 22.8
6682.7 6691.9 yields 20.45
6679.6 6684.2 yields 20.05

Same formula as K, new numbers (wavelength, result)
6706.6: 25.21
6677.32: 25.04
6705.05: 24.96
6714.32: 21.22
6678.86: 25.43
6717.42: 19.38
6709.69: 24.01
